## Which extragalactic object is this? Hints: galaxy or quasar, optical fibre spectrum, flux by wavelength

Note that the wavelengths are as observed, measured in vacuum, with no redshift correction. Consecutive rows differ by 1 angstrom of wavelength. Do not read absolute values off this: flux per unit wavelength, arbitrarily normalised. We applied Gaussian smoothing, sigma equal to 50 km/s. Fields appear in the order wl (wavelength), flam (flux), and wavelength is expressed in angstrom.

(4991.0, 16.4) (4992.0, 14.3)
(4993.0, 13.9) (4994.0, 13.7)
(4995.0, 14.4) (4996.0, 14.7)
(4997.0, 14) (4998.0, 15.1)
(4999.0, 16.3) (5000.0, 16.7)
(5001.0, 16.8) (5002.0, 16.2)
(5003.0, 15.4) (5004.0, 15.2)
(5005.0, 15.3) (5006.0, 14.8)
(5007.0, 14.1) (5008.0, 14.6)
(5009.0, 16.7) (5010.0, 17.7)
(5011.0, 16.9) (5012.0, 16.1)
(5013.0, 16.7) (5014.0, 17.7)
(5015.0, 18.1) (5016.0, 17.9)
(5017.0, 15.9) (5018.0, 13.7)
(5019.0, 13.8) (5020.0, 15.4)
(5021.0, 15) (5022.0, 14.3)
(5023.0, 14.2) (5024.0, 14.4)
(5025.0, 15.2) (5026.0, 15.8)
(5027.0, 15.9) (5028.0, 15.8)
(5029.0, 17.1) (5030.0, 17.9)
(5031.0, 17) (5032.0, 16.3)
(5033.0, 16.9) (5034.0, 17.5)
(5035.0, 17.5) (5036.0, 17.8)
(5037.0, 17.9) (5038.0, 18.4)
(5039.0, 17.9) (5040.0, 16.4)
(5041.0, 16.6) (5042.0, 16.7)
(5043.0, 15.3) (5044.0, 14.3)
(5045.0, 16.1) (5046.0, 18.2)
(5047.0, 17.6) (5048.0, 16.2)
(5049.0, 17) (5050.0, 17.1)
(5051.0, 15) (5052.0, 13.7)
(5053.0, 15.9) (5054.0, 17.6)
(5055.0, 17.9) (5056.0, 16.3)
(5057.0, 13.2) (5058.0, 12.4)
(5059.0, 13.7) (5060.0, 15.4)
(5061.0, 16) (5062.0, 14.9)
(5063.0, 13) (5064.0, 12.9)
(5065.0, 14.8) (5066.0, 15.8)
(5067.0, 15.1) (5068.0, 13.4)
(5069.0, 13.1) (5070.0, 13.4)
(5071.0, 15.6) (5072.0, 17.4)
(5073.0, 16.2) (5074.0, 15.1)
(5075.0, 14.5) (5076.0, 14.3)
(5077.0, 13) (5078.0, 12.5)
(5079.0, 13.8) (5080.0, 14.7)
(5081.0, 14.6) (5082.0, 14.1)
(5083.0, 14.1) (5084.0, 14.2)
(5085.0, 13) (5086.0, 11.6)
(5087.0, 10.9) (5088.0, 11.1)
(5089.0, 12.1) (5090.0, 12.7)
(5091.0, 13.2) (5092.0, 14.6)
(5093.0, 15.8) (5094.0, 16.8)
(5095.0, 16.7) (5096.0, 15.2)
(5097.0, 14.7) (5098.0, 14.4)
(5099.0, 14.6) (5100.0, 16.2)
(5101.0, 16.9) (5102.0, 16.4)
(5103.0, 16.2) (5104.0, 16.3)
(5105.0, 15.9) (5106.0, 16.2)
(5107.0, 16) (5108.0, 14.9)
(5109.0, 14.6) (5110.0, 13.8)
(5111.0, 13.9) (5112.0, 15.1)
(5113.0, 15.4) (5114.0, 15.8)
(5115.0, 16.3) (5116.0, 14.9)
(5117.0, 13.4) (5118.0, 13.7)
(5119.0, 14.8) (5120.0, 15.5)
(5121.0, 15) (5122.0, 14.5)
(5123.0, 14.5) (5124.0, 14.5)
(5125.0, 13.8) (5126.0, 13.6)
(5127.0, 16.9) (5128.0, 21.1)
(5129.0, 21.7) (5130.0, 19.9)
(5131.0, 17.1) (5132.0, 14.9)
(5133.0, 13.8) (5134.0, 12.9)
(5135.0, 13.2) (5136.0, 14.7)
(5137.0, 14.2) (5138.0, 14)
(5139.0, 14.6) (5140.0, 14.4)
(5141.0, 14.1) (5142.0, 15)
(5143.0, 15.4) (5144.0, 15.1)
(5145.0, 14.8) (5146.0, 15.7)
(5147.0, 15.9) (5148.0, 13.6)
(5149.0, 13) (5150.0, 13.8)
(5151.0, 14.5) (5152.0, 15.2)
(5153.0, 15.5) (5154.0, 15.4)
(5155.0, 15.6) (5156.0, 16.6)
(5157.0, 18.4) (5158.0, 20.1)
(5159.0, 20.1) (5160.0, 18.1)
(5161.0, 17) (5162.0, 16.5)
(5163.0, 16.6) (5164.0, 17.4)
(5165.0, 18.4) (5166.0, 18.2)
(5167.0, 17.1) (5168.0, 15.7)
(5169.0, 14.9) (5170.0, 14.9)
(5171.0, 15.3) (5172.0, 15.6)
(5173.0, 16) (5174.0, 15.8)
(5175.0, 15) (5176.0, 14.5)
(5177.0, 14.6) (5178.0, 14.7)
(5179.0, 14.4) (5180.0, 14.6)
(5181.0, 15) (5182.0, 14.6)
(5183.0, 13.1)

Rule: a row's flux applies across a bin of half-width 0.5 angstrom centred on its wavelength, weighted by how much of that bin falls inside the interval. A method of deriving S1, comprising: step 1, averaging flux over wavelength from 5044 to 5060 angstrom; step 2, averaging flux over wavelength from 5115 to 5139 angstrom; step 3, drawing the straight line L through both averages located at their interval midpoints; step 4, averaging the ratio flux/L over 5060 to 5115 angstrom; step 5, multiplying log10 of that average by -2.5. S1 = 0.07 mag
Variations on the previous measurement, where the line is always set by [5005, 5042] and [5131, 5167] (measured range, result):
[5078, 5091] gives 0.22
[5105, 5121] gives 0.06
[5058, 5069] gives 0.12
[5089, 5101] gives 0.07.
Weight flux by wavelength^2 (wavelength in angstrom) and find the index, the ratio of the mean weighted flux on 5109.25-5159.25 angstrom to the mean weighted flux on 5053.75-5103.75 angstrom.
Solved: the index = 1.08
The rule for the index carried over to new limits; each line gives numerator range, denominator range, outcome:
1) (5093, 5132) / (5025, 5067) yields 1.00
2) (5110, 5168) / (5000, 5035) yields 1.03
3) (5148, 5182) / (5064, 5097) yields 1.17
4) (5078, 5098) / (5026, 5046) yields 0.84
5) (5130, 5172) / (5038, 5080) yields 1.07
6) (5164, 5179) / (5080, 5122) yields 1.10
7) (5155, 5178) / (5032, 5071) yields 1.10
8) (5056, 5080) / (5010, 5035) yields 0.91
